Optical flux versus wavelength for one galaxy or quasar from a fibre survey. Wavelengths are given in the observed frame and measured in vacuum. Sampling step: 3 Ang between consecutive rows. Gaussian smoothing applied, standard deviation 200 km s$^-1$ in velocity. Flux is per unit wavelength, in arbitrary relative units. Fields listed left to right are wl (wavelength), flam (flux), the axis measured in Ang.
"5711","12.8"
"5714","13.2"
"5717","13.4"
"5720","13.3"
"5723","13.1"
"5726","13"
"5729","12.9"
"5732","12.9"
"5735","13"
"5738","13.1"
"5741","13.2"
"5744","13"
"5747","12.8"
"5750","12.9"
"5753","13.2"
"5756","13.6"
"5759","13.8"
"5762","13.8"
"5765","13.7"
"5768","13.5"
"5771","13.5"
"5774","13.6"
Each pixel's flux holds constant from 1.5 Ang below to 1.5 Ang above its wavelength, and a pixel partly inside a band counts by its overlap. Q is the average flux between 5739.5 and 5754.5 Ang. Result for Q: 13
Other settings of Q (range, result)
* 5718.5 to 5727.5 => 13.1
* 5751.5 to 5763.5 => 13.6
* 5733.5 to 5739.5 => 13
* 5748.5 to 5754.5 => 13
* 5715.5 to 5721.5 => 13.4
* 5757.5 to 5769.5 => 13.7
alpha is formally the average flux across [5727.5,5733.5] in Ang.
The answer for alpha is 12.9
